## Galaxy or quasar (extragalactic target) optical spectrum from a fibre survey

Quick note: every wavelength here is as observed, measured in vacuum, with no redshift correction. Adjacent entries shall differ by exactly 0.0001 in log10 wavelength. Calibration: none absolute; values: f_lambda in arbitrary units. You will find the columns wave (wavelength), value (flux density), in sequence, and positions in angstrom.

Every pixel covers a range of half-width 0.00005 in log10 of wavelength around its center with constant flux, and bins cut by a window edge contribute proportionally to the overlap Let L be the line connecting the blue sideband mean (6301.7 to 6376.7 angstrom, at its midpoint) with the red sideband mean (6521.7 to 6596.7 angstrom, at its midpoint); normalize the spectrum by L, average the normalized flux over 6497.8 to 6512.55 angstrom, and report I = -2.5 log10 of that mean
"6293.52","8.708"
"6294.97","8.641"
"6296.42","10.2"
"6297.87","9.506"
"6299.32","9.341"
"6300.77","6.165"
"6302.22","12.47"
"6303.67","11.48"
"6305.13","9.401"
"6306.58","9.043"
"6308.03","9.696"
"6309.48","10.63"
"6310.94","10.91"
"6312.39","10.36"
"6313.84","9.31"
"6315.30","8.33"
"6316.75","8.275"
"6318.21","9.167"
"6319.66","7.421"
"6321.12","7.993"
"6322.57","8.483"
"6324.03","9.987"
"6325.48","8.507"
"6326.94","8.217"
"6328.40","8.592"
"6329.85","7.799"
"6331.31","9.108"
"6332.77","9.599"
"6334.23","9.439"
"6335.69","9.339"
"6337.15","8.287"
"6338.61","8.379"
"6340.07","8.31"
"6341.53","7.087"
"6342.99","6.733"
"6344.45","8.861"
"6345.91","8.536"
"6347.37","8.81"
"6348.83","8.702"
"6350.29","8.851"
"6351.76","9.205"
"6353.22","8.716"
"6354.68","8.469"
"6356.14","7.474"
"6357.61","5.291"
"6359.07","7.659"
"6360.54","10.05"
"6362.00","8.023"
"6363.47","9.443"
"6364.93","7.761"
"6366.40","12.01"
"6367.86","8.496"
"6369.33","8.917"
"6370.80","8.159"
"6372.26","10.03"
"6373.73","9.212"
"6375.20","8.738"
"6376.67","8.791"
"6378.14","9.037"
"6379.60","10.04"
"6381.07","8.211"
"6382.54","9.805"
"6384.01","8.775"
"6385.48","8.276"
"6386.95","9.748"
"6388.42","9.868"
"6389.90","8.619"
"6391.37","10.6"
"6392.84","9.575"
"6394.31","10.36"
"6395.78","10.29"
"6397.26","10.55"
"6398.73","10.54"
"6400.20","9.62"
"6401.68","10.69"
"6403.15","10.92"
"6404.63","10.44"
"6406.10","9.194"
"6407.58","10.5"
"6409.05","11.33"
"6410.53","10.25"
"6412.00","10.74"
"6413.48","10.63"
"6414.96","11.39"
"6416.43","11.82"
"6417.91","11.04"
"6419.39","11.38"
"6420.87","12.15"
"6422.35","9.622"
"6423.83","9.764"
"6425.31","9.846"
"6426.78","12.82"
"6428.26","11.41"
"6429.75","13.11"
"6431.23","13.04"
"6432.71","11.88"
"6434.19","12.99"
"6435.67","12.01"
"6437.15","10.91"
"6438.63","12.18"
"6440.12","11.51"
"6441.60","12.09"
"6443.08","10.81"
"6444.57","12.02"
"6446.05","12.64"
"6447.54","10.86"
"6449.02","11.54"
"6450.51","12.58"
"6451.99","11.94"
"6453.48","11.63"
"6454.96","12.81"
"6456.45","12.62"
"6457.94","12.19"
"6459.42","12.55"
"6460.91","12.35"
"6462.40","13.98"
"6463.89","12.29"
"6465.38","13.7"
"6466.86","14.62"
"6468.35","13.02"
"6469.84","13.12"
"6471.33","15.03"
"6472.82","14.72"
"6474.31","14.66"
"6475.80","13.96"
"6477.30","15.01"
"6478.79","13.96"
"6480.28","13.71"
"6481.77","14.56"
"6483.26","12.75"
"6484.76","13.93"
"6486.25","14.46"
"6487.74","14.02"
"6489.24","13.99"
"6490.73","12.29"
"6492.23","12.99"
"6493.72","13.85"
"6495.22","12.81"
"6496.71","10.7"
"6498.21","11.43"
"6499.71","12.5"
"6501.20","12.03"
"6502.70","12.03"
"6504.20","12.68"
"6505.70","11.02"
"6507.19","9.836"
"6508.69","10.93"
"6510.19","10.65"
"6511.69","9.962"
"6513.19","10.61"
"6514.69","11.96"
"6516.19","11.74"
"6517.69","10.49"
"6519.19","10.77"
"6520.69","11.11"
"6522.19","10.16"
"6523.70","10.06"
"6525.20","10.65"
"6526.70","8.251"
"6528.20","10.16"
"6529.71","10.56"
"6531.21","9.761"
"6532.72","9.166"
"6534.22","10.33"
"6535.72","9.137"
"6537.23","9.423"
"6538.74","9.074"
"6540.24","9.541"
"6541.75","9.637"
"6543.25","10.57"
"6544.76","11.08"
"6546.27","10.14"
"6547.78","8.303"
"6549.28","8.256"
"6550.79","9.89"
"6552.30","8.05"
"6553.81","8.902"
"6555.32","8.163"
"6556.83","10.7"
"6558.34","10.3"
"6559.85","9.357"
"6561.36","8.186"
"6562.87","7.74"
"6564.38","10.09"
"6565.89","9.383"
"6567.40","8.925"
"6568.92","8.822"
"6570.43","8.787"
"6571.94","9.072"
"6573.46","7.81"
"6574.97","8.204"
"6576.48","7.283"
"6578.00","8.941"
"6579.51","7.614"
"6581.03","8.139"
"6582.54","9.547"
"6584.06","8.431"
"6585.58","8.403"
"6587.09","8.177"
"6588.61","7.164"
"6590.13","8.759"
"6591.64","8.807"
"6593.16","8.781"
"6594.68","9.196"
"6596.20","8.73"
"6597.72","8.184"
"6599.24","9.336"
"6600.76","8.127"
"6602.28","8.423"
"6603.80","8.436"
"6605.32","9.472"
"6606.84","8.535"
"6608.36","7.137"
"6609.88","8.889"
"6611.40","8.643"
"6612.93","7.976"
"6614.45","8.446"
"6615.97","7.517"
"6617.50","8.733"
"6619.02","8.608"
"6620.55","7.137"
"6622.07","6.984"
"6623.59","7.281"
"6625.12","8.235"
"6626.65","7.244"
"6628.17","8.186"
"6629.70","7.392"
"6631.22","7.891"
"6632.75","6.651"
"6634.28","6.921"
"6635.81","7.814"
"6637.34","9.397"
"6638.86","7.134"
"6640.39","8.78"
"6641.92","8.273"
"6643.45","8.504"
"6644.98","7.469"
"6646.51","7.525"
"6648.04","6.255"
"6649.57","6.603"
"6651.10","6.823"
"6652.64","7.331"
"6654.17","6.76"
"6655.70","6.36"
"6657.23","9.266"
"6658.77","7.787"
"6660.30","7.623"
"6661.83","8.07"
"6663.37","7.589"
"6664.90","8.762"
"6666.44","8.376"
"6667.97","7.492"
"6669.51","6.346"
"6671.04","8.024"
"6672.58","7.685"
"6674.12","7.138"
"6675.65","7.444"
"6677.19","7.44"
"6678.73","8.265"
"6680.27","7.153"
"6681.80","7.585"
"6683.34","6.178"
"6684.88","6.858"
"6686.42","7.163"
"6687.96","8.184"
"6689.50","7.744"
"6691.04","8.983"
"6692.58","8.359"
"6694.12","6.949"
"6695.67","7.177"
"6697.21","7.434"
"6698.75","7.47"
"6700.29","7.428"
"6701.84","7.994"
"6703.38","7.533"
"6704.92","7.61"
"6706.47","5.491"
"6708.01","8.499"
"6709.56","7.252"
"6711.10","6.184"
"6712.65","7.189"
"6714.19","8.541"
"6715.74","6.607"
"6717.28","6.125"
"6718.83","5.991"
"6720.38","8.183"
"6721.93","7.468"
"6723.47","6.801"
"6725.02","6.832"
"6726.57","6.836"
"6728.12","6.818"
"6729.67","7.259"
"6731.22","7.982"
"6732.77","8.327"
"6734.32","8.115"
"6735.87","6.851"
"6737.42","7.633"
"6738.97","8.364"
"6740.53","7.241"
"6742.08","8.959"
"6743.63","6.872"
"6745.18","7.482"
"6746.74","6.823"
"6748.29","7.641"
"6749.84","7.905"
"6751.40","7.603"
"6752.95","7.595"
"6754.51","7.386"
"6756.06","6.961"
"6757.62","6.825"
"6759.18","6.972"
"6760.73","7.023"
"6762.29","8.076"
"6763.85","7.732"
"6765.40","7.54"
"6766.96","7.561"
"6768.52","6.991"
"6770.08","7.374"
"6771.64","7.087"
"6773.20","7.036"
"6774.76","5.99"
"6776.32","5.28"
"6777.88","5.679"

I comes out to -0.24 mag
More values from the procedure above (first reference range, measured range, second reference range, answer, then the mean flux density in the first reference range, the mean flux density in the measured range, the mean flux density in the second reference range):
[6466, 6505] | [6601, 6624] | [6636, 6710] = 0.161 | 13.4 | 8.16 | 7.58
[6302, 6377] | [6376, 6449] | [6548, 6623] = -0.218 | 8.87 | 10.7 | 8.55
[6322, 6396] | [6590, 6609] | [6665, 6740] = -0.102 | 8.84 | 8.62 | 7.41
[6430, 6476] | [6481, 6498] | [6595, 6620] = -0.138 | 12.6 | 13.2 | 8.45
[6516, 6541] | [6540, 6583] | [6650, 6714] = 0.053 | 9.98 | 9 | 7.49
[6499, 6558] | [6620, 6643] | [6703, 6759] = 0.136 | 10.2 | 7.71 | 7.32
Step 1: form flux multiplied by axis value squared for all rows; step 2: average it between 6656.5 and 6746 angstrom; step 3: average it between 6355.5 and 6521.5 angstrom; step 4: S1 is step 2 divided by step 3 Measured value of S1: 0.72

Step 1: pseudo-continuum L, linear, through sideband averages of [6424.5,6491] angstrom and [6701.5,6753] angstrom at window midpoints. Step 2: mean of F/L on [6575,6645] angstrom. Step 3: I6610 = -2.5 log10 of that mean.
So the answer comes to 0.19 mag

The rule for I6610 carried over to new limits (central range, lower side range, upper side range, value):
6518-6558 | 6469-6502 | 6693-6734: 0.235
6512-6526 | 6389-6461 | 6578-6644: -0.115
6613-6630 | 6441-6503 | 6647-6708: 0.150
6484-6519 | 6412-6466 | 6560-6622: -0.148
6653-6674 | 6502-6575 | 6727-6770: 0.102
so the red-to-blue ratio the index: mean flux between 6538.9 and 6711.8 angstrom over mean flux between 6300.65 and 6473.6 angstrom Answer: 0.79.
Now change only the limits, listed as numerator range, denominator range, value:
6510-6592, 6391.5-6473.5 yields 0.80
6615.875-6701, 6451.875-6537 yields 0.63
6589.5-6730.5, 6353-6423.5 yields 0.79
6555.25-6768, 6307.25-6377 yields 0.89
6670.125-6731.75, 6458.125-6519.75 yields 0.58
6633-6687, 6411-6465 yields 0.64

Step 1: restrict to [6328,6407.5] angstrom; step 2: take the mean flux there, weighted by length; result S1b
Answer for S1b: 9.05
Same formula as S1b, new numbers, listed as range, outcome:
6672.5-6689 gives 7.37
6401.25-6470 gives 11.8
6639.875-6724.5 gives 7.45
